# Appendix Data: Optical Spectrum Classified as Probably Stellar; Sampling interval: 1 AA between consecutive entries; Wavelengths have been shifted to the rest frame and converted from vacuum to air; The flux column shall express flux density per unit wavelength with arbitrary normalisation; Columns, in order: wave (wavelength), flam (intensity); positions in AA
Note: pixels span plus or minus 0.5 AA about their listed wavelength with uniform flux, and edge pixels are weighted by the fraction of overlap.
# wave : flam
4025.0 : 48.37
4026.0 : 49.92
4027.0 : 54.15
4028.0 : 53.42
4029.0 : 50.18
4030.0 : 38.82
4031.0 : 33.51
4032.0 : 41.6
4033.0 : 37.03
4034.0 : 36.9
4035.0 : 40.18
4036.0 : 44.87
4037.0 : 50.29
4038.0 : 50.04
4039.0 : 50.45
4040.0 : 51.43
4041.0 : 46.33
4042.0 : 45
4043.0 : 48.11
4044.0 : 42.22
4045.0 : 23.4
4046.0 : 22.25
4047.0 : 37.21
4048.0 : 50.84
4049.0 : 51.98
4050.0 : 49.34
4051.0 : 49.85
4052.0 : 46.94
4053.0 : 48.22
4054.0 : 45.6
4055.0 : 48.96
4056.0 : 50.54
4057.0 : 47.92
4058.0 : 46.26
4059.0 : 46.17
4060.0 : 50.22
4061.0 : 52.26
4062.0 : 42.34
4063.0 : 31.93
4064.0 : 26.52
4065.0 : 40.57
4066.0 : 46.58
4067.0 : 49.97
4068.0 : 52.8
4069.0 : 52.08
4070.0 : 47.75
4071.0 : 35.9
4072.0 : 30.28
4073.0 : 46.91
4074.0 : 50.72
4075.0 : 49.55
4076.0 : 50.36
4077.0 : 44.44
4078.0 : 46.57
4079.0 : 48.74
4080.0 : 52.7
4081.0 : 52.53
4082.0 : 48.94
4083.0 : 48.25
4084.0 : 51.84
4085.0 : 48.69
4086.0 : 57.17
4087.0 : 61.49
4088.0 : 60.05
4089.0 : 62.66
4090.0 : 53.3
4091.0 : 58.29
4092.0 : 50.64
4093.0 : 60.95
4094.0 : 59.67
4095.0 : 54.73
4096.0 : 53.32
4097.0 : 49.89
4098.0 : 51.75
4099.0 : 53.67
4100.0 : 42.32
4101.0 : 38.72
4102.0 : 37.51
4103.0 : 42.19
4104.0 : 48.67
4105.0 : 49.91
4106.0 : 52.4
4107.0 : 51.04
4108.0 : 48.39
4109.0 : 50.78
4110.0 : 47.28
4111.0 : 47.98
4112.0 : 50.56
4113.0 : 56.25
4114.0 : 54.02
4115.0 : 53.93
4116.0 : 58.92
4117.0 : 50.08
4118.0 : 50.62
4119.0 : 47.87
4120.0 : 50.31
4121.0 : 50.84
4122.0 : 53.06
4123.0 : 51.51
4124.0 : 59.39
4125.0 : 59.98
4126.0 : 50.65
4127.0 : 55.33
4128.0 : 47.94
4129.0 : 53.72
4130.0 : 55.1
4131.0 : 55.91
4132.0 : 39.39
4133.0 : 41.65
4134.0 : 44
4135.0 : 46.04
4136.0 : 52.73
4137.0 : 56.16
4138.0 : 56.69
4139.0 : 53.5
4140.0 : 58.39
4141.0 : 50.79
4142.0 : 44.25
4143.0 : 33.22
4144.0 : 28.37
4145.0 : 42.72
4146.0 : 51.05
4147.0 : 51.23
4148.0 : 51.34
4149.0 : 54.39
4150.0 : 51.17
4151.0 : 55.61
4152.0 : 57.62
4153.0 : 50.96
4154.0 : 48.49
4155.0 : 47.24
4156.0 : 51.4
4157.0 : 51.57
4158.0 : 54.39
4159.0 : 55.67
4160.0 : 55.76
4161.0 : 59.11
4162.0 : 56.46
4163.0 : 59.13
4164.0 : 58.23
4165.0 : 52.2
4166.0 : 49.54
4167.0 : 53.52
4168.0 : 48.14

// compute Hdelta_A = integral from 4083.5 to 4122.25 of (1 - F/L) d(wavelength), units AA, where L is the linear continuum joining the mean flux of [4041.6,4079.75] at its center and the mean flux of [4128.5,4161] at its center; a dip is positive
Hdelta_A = -3.6 AA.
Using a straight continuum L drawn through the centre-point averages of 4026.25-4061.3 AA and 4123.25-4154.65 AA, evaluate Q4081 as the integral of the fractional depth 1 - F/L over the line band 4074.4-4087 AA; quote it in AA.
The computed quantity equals -0.9 AA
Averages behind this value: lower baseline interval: 45.2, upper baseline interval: 50.2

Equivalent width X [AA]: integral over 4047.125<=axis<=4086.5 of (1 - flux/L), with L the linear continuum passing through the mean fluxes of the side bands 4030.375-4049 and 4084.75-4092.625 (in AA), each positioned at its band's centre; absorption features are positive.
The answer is 2.3 AA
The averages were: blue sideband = 42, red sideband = 56.9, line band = 47.1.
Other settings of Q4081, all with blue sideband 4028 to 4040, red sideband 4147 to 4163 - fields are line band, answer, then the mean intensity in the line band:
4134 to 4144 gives 0.7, 48.8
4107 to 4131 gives -0.8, 52.4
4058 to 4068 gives 0.6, 43.6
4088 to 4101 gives -1.4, 53.9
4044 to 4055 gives 0.6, 42.8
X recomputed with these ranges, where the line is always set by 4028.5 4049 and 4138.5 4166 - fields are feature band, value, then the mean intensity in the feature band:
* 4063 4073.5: 0.5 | 42.4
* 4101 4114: -0.2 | 48.4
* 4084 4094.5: -2.4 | 57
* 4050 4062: -1.3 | 48.2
